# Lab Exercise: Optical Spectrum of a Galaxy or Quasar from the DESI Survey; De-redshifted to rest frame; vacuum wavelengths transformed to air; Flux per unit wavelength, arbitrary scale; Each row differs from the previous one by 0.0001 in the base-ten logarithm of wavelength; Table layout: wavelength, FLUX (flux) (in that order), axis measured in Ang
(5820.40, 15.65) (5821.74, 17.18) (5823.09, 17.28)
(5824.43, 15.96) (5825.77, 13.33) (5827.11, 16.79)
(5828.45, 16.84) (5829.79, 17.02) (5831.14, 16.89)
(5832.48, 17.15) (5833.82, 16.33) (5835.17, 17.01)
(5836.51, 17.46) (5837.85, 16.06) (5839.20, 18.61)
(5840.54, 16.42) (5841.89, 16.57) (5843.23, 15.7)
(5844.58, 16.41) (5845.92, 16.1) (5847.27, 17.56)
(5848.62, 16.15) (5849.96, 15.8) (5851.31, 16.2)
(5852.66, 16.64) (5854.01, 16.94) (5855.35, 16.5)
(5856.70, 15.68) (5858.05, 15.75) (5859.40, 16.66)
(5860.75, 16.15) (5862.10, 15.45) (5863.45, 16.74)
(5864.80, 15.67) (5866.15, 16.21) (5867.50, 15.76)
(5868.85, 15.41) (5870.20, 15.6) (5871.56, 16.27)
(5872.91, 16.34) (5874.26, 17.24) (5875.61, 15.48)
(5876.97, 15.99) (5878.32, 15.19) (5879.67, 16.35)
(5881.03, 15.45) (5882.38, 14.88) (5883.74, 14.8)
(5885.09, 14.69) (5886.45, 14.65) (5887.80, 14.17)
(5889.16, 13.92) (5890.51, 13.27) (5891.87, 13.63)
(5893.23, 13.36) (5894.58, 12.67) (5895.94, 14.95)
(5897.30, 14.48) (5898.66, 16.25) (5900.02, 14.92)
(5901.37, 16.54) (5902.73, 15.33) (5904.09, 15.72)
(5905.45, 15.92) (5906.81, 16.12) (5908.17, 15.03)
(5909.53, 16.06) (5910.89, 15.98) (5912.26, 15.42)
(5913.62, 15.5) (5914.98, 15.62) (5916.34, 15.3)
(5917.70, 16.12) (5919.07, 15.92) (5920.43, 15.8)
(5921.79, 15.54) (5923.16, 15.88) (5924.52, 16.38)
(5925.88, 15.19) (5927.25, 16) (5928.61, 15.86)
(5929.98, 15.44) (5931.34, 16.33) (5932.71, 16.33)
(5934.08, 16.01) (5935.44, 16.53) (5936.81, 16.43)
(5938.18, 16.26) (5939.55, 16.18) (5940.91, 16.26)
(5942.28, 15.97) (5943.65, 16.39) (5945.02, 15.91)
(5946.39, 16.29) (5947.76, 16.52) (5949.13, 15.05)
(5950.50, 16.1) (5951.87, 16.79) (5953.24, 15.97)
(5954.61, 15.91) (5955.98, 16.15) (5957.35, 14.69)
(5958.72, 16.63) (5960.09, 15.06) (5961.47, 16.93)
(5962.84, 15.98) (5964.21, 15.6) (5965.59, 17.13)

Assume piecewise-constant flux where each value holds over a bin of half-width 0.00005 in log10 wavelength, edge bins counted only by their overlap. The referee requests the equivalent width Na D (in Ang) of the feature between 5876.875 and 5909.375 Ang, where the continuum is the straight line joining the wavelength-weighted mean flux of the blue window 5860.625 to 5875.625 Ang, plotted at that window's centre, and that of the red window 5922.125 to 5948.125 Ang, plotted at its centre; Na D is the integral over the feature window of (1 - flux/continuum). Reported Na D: 2.3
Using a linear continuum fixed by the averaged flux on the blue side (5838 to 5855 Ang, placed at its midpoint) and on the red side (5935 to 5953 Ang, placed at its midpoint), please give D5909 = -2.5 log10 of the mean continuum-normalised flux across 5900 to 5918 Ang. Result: 0.042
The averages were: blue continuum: 16.6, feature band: 15.7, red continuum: 16.2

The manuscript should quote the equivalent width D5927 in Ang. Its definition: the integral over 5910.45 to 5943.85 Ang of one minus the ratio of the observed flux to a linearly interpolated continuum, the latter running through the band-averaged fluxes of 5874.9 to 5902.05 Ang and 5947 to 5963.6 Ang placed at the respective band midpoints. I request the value -0.99 Ang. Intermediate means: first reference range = 14.8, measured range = 15.9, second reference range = 16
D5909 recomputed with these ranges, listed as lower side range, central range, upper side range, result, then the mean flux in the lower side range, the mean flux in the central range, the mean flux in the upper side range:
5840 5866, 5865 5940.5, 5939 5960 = 0.04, 16.3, 15.5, 16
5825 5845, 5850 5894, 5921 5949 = 0.06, 16.6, 15.5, 16.1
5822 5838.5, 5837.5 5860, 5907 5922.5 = -0.01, 16.5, 16.5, 15.7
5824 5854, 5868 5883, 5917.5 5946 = 0.03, 16.5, 15.8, 16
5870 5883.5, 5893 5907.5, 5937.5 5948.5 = 0.06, 15.8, 15.2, 16.2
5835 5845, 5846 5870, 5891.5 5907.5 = 0.00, 16.8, 16.2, 15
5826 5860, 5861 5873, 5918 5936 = 0.03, 16.6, 15.9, 15.9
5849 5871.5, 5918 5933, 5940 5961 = 0.01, 16.1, 15.9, 16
